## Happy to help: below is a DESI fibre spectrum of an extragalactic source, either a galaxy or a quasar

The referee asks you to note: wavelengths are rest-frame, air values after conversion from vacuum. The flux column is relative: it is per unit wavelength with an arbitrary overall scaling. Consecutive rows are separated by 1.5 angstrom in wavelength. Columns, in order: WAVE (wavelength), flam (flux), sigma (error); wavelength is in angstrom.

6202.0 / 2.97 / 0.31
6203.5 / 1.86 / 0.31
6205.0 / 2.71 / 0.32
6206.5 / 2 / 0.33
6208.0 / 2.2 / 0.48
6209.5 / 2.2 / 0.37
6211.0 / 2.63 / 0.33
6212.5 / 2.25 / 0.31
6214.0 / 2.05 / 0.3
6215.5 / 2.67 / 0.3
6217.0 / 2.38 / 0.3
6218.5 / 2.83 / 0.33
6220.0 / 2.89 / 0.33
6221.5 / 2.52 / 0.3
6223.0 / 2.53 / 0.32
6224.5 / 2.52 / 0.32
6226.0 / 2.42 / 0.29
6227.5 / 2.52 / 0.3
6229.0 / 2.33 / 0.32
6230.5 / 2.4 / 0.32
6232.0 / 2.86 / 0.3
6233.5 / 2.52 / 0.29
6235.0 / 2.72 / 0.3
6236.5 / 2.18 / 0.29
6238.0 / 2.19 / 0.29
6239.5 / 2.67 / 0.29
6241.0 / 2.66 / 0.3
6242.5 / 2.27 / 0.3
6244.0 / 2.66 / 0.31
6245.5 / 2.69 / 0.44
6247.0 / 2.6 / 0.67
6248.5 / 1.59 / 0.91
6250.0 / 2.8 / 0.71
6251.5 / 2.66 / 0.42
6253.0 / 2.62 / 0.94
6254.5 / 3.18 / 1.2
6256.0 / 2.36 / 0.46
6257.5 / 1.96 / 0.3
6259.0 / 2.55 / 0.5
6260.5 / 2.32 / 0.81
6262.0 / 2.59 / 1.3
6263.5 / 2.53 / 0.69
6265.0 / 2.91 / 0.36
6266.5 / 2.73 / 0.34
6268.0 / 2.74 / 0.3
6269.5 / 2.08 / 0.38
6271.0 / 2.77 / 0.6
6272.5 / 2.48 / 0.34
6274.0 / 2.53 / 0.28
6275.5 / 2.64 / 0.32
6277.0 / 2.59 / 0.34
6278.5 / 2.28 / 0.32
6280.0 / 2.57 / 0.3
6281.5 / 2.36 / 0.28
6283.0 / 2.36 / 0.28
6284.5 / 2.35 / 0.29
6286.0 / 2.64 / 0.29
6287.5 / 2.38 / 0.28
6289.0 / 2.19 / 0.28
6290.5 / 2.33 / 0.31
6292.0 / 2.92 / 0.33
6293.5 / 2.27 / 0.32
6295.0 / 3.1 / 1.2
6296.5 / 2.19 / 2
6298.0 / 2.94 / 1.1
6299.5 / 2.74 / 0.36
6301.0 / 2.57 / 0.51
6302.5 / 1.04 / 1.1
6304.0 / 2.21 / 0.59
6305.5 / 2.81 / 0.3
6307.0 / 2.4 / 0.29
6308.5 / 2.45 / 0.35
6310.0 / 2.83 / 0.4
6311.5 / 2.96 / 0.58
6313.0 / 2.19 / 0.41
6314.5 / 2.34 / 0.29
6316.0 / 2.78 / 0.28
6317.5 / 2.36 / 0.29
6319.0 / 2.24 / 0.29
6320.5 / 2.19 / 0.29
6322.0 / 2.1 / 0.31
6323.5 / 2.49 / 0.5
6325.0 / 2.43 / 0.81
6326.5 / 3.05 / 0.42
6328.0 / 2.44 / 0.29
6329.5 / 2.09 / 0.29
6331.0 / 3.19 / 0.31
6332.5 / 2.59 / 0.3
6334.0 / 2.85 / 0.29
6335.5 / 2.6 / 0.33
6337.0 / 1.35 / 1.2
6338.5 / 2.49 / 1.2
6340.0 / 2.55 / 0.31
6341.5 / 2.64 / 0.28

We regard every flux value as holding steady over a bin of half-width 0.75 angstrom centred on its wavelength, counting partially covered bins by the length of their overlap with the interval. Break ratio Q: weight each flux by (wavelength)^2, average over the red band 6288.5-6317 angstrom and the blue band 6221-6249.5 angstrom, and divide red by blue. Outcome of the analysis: 1.0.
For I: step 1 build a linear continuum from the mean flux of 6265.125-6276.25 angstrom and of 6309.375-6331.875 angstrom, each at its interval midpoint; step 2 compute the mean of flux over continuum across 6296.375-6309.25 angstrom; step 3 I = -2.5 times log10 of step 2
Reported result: 0.069 mag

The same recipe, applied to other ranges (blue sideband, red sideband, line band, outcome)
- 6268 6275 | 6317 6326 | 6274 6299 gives -0.028 mag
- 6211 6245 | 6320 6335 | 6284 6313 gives 0.023 mag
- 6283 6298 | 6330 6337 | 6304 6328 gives 0.034 mag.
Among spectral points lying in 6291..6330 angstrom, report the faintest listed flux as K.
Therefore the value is 1.04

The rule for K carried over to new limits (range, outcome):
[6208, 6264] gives 1.59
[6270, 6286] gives 2.28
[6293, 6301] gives 2.19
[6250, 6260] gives 1.96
